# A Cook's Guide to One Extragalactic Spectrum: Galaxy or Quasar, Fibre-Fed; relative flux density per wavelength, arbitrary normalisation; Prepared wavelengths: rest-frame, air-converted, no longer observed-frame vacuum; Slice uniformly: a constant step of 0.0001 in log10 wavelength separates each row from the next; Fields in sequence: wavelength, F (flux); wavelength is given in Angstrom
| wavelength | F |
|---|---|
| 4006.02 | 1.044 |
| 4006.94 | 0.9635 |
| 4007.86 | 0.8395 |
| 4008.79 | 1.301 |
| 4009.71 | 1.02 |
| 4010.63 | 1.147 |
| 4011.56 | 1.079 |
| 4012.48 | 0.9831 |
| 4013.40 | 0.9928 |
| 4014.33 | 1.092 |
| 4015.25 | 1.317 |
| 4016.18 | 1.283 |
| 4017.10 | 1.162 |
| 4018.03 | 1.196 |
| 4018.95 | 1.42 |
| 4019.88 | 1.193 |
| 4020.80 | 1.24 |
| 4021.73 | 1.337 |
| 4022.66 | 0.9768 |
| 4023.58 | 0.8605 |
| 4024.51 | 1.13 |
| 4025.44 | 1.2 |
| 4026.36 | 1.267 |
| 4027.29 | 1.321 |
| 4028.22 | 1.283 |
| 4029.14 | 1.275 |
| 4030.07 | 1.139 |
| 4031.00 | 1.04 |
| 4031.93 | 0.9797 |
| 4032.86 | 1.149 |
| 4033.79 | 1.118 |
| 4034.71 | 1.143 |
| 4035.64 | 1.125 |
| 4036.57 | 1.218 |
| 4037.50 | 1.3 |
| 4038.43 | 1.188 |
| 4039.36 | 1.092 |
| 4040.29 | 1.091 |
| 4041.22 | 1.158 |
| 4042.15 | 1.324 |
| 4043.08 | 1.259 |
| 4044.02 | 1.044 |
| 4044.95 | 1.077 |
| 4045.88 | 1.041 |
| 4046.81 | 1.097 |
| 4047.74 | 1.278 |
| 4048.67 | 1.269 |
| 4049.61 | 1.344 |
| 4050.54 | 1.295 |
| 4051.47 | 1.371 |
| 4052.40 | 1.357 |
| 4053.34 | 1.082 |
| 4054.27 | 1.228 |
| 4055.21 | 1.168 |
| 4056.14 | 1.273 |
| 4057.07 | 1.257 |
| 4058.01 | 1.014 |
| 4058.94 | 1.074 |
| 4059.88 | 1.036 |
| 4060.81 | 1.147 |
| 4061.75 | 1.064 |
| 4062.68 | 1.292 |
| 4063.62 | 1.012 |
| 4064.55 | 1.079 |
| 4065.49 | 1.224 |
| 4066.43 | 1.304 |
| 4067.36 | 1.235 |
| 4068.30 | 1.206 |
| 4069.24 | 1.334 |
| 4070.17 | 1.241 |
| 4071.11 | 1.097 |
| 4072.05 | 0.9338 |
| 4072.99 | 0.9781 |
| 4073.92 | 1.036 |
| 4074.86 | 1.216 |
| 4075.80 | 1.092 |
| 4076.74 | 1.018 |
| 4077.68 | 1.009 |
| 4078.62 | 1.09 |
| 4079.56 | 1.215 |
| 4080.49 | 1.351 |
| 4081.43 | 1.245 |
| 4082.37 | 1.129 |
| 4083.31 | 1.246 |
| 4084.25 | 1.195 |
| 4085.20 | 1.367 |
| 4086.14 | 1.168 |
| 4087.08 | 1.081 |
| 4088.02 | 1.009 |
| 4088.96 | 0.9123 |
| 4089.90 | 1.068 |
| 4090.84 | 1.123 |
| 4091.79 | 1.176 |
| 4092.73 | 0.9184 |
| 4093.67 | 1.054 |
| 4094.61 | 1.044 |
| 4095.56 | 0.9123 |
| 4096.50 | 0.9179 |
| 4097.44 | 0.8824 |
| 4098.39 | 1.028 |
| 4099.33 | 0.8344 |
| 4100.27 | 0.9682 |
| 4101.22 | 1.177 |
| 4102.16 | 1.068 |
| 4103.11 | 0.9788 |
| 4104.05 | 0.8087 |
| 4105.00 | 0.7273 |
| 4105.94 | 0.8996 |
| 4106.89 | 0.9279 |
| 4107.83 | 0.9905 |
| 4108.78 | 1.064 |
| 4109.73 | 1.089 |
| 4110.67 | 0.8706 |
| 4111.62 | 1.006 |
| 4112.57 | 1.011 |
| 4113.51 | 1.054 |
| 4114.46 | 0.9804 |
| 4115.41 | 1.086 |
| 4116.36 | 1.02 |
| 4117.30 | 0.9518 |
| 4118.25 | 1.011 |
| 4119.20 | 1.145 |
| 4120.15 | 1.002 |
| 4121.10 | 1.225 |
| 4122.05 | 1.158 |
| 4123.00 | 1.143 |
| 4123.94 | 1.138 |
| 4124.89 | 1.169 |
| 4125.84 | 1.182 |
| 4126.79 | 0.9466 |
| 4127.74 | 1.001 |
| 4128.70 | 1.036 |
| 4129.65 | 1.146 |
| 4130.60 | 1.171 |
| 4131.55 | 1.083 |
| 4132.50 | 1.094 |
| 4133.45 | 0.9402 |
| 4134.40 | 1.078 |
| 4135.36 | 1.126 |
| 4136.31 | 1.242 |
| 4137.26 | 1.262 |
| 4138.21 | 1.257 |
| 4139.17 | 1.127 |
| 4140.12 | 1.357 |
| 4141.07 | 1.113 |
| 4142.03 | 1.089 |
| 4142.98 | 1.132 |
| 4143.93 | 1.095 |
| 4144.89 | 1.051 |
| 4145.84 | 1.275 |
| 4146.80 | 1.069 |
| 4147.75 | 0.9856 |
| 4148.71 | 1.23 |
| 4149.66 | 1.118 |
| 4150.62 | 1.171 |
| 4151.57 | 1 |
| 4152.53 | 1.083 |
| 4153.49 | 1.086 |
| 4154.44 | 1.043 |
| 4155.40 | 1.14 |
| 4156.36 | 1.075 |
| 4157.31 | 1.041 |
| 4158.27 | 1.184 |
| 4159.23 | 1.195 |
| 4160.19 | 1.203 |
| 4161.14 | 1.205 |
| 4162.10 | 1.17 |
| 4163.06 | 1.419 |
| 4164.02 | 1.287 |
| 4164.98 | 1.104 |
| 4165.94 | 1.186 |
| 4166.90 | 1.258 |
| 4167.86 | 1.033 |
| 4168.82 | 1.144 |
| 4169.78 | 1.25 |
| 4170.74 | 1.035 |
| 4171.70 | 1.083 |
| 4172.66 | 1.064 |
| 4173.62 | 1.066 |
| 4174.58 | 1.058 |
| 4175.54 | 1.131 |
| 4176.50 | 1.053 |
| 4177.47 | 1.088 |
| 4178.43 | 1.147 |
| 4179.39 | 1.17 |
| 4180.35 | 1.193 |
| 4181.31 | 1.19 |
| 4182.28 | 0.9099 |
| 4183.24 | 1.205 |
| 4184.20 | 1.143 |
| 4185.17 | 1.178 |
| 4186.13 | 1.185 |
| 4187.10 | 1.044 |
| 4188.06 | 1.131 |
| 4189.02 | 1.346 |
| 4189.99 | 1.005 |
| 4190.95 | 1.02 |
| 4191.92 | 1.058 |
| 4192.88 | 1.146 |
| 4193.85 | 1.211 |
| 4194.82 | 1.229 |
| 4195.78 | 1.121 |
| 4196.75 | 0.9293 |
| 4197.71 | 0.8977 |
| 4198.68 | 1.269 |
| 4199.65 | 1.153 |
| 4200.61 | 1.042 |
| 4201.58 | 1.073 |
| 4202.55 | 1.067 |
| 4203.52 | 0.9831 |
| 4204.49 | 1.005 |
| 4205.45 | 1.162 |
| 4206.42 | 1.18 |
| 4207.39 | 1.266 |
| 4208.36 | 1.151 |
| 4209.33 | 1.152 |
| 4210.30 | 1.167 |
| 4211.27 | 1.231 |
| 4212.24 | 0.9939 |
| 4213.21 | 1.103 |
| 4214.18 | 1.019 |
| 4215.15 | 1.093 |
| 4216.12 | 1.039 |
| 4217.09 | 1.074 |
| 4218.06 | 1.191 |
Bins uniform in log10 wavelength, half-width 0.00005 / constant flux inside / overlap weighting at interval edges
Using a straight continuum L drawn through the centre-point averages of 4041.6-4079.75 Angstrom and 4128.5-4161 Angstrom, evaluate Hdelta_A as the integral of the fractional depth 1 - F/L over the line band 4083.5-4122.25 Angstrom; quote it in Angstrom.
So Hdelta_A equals 4.2 Angstrom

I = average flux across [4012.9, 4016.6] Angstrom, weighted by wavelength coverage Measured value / 1.17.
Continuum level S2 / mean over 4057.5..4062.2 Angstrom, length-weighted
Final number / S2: 1.07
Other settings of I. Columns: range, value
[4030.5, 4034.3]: 1.07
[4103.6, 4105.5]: 0.77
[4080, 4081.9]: 1.3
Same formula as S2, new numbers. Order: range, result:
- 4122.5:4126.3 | 1.16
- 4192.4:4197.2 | 1.13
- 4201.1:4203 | 1.07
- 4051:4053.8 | 1.27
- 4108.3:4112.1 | 1.01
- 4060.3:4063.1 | 1.17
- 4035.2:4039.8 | 1.19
